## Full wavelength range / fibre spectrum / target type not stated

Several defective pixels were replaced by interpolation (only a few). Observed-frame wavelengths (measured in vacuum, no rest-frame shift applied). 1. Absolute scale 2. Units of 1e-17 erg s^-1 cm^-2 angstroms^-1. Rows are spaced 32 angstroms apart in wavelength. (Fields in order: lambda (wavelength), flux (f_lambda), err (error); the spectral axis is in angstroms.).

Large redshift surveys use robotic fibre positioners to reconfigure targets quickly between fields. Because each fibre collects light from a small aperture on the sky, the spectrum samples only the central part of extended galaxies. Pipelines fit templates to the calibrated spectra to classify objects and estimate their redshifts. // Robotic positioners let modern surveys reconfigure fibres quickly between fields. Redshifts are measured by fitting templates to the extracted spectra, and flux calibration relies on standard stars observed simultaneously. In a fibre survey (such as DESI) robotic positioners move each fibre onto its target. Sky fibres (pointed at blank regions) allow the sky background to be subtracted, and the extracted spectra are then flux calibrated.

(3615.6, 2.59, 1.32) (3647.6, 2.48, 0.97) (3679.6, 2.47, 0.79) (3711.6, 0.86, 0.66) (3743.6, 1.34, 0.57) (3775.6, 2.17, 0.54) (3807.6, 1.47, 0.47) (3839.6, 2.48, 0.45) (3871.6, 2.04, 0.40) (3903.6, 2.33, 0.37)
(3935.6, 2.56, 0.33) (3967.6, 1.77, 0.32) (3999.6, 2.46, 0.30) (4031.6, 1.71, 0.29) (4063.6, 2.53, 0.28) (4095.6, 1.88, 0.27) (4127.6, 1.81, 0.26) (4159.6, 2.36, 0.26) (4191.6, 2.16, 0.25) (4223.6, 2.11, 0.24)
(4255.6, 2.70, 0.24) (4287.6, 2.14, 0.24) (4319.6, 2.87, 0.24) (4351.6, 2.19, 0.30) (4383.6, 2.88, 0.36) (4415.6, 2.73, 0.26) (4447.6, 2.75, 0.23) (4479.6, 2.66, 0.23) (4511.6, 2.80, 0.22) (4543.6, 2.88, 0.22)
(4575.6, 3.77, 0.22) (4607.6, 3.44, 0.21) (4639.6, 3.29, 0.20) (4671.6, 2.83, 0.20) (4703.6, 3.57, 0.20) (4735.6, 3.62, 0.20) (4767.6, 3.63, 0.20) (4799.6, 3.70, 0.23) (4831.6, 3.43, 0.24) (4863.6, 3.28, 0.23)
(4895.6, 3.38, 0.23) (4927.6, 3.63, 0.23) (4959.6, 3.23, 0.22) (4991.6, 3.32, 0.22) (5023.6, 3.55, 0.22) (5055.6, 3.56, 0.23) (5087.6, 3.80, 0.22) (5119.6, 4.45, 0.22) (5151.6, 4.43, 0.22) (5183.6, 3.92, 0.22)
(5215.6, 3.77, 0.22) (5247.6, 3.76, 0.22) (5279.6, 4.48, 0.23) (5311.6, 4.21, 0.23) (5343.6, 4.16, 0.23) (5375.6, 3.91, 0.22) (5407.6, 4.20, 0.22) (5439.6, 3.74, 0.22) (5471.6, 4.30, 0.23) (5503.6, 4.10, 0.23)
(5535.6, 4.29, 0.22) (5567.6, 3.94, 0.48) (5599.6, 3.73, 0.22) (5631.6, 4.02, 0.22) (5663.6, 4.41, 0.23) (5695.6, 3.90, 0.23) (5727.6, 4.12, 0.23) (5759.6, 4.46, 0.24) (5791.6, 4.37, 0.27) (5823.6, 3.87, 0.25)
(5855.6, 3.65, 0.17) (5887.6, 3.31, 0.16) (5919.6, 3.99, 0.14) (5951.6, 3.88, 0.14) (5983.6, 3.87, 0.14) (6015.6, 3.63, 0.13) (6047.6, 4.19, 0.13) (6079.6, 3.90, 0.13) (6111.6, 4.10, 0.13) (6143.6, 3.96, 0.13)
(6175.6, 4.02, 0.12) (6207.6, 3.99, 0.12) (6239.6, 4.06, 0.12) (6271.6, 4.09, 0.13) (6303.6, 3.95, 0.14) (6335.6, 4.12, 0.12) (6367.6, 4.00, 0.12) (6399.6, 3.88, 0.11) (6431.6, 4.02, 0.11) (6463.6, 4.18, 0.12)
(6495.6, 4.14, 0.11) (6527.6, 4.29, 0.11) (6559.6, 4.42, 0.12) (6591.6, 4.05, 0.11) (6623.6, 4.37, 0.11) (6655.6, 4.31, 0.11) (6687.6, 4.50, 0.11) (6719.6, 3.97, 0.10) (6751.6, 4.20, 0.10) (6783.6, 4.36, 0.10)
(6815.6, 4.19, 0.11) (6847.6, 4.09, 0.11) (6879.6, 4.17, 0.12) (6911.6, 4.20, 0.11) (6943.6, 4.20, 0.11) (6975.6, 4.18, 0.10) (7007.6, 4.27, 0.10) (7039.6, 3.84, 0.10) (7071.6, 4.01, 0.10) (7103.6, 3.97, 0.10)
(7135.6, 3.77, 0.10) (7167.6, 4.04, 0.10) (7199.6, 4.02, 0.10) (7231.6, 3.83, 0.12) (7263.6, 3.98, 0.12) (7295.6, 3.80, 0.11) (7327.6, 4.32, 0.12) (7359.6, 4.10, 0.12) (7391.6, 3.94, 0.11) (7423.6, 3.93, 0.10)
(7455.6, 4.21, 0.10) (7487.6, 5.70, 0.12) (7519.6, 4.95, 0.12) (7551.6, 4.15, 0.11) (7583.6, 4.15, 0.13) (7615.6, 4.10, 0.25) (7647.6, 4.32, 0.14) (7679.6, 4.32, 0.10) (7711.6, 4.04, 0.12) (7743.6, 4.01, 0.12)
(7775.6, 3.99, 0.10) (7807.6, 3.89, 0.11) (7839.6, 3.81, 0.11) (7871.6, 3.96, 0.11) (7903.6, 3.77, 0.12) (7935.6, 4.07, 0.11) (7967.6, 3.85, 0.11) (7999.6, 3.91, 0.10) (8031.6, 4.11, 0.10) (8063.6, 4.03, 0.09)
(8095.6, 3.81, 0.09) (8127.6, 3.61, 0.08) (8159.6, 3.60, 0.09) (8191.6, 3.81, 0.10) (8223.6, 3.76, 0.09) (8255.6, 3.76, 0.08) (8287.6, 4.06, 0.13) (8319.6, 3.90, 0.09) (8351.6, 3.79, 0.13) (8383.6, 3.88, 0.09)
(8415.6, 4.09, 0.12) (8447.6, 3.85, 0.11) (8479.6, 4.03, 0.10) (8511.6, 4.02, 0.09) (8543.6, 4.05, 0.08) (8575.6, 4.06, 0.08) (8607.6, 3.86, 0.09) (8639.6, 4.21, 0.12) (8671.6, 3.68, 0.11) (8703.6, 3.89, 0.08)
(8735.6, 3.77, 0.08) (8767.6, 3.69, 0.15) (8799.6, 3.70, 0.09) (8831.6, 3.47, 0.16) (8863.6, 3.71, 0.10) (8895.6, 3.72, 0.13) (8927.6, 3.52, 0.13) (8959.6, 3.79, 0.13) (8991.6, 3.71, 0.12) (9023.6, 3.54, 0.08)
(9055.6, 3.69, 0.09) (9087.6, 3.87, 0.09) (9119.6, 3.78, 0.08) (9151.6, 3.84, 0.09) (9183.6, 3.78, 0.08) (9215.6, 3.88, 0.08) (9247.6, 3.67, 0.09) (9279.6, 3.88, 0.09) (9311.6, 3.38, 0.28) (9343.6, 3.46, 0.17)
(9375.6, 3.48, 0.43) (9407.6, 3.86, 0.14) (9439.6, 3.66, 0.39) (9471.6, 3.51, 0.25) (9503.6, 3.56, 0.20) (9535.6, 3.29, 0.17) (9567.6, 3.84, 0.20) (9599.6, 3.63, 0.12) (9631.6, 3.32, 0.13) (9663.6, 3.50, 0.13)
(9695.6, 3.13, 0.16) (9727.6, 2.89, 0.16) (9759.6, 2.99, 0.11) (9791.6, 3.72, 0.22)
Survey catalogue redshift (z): 0.140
